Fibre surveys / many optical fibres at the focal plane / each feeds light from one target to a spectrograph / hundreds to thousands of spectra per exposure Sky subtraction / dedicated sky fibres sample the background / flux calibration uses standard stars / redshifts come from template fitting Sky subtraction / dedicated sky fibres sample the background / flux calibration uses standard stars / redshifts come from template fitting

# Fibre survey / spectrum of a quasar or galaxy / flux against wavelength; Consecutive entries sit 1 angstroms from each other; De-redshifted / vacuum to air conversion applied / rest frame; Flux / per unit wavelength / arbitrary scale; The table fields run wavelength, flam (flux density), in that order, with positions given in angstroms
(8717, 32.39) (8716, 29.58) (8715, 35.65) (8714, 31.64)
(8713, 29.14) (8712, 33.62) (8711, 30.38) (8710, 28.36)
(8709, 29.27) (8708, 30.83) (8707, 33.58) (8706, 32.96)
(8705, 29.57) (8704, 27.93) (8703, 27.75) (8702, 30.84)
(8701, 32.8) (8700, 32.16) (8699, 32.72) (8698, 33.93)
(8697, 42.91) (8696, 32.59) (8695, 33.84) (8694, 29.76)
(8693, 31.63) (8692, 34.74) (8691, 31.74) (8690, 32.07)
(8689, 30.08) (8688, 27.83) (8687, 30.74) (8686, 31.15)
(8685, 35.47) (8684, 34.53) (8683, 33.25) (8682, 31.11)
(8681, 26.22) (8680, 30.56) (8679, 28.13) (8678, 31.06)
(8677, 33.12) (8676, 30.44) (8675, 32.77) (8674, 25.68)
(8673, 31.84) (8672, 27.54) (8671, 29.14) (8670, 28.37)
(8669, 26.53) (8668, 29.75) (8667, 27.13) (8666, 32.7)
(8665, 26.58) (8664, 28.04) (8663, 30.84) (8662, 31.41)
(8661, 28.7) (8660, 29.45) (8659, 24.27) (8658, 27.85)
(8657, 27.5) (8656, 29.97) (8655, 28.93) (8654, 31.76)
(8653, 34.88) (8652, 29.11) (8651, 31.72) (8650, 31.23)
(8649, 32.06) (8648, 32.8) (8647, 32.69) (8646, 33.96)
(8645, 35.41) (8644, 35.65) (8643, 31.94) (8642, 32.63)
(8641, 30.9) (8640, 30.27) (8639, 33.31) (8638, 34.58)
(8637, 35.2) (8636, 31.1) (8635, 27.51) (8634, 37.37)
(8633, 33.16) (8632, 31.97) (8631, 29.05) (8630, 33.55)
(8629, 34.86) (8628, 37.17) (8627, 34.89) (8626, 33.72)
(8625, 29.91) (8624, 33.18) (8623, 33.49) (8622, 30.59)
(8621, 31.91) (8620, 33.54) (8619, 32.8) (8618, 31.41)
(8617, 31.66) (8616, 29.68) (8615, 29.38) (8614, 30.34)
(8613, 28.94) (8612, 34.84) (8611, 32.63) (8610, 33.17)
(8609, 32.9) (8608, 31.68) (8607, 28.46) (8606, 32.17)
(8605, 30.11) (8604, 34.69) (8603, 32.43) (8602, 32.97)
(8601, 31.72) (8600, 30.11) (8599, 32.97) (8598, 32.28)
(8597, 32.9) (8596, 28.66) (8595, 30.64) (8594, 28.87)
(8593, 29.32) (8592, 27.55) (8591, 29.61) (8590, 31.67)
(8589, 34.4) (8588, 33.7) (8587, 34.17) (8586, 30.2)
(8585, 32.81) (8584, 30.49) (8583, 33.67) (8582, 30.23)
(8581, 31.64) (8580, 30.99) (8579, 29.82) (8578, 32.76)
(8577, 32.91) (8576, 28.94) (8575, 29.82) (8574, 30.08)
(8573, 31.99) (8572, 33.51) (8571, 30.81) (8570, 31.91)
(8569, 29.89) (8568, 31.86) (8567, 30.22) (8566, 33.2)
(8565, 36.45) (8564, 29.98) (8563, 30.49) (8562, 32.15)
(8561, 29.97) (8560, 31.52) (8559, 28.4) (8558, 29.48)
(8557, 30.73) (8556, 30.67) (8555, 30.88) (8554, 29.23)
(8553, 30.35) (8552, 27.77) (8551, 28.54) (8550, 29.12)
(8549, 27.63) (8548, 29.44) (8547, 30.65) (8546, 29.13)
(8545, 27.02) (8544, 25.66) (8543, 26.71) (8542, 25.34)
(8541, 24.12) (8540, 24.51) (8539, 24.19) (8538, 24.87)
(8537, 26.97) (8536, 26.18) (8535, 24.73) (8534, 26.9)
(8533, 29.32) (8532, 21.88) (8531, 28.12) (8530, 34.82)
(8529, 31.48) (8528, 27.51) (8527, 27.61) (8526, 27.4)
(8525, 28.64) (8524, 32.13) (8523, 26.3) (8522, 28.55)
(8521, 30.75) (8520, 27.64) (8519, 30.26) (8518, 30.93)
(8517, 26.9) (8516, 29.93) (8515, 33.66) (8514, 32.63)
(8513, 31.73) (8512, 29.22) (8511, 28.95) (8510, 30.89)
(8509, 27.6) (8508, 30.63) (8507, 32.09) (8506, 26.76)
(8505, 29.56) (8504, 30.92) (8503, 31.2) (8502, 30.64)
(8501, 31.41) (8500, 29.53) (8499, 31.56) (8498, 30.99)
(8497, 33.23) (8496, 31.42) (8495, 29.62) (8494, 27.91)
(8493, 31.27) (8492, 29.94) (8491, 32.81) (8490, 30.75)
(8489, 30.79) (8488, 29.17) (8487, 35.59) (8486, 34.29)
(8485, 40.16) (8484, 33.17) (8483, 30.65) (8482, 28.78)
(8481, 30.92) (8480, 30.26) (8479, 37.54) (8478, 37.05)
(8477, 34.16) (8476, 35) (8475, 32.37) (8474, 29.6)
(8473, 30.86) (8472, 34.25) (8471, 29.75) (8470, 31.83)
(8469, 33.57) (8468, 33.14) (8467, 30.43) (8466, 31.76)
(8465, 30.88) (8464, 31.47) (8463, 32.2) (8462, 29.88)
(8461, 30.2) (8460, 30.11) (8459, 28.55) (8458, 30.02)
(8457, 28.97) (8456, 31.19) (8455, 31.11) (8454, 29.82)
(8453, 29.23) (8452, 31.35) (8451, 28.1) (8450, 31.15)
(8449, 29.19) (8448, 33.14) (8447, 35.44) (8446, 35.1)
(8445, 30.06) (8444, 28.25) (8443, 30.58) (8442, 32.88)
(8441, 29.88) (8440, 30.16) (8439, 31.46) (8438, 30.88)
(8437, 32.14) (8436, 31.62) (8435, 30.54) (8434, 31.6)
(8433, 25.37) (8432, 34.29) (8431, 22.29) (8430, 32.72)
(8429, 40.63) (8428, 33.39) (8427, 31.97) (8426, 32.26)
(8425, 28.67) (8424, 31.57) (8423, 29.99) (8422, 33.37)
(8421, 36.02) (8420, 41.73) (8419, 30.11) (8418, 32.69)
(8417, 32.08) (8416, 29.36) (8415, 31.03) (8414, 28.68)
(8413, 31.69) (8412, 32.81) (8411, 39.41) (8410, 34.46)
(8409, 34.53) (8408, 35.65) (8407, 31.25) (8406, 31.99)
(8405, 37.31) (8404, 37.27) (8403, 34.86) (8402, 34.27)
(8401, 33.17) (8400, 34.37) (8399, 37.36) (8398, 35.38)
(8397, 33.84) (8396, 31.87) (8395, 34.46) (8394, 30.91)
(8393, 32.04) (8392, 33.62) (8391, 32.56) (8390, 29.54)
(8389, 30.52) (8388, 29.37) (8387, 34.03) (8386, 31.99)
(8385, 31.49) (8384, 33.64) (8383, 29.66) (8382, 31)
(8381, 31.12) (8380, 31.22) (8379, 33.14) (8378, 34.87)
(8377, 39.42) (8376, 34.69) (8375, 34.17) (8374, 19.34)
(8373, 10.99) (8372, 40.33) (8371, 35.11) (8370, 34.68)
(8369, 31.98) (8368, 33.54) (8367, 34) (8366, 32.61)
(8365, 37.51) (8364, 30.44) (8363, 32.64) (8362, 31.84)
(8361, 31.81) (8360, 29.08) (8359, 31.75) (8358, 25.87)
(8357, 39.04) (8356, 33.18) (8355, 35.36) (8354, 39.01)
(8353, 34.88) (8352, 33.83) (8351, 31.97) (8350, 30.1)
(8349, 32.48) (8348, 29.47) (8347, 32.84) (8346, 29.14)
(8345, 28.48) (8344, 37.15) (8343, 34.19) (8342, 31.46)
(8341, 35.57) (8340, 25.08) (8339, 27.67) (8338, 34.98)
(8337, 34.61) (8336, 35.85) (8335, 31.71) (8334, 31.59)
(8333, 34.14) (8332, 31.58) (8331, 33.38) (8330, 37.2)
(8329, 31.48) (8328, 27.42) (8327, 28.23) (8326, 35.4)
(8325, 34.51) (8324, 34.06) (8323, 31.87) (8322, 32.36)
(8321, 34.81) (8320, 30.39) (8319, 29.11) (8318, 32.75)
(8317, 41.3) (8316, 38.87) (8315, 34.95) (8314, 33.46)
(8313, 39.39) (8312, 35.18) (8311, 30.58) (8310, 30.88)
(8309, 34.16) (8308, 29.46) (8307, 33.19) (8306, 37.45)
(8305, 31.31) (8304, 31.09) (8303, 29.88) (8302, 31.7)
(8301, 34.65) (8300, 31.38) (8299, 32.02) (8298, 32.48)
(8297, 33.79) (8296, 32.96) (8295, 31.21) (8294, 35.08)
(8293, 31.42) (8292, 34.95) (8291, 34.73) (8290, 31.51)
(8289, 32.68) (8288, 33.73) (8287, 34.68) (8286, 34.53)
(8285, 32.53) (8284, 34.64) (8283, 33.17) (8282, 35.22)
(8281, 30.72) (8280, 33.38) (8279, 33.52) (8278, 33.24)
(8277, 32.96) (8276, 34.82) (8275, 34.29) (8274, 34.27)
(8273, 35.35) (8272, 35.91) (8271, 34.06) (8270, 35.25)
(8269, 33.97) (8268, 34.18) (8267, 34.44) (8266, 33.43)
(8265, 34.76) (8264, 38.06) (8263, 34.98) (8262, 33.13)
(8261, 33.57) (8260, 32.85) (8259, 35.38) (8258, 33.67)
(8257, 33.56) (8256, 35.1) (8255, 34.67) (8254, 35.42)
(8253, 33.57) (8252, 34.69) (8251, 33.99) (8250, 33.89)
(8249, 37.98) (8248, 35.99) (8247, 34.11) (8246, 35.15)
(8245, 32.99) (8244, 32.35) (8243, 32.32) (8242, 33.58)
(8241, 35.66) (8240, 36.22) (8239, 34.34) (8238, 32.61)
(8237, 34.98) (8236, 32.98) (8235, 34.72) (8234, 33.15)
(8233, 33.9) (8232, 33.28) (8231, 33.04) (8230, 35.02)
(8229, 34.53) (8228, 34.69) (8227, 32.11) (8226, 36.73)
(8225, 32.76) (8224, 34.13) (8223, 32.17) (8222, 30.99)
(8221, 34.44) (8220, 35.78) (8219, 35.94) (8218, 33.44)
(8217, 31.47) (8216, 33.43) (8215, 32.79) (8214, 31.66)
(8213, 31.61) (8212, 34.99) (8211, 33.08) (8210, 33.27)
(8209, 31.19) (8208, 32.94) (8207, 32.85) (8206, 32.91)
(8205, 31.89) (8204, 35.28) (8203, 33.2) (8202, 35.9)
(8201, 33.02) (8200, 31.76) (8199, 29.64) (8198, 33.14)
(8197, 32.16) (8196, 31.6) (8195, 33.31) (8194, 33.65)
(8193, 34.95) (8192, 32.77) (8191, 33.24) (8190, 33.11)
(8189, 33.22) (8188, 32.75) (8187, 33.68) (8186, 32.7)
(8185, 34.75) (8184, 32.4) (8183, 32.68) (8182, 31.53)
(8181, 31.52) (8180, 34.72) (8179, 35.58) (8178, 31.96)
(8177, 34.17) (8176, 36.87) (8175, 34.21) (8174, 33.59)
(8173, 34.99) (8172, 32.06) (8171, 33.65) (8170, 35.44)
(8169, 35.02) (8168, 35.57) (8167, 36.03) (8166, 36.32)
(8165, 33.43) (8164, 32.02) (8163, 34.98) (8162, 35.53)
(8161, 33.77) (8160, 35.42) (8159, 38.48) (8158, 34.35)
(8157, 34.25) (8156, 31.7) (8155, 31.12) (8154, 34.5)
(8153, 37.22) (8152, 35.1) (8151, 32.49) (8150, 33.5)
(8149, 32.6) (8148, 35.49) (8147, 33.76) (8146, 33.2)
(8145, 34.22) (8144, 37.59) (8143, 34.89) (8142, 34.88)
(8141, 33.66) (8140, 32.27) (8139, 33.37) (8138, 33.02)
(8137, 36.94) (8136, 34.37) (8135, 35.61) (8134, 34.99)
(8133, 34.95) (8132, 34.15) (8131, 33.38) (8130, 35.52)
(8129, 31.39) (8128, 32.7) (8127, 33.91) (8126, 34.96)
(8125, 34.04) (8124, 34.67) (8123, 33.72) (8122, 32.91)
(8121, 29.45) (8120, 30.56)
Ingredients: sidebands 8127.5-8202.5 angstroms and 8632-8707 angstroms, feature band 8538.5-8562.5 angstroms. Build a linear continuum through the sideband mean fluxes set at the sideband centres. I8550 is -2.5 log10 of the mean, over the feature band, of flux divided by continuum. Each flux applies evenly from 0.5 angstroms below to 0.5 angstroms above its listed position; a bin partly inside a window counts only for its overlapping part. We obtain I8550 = 0.122 mag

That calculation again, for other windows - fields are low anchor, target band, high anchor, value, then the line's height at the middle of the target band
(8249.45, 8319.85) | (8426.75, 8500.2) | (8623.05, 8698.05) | 0.04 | 32.7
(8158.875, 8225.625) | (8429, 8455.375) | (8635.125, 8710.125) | 0.05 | 32.3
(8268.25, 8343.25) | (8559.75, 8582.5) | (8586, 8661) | 0.02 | 32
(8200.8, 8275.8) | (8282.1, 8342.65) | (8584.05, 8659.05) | 0.02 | 33.6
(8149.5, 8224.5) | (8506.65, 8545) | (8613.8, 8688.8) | 0.13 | 31.9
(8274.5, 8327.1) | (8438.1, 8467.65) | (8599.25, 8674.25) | 0.06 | 32.5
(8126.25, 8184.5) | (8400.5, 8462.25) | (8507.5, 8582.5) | -0.04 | 30.8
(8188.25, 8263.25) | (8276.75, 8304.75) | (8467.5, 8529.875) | 0.00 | 33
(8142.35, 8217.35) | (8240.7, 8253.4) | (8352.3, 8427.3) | -0.03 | 33.4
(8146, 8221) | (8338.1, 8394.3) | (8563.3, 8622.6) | 0.02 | 32.7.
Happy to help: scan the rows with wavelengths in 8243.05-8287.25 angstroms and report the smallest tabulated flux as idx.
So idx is 30.72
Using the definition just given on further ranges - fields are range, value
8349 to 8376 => 10.99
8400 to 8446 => 22.29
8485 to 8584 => 21.88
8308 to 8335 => 27.42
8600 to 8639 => 27.51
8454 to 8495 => 27.91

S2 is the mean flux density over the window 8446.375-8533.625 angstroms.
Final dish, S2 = 30.9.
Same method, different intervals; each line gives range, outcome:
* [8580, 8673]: 31.4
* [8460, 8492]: 32.3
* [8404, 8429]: 33.2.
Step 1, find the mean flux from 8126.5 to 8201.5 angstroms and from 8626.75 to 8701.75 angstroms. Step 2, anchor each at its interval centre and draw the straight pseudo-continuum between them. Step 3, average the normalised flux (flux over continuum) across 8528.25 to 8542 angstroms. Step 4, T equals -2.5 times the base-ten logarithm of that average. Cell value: 0.198 mag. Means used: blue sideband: 33.9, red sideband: 31.5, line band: 26.7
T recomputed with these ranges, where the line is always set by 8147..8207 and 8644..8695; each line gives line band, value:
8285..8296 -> -0.012 mag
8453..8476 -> 0.029 mag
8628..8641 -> -0.067 mag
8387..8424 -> -0.034 mag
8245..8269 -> -0.043 mag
